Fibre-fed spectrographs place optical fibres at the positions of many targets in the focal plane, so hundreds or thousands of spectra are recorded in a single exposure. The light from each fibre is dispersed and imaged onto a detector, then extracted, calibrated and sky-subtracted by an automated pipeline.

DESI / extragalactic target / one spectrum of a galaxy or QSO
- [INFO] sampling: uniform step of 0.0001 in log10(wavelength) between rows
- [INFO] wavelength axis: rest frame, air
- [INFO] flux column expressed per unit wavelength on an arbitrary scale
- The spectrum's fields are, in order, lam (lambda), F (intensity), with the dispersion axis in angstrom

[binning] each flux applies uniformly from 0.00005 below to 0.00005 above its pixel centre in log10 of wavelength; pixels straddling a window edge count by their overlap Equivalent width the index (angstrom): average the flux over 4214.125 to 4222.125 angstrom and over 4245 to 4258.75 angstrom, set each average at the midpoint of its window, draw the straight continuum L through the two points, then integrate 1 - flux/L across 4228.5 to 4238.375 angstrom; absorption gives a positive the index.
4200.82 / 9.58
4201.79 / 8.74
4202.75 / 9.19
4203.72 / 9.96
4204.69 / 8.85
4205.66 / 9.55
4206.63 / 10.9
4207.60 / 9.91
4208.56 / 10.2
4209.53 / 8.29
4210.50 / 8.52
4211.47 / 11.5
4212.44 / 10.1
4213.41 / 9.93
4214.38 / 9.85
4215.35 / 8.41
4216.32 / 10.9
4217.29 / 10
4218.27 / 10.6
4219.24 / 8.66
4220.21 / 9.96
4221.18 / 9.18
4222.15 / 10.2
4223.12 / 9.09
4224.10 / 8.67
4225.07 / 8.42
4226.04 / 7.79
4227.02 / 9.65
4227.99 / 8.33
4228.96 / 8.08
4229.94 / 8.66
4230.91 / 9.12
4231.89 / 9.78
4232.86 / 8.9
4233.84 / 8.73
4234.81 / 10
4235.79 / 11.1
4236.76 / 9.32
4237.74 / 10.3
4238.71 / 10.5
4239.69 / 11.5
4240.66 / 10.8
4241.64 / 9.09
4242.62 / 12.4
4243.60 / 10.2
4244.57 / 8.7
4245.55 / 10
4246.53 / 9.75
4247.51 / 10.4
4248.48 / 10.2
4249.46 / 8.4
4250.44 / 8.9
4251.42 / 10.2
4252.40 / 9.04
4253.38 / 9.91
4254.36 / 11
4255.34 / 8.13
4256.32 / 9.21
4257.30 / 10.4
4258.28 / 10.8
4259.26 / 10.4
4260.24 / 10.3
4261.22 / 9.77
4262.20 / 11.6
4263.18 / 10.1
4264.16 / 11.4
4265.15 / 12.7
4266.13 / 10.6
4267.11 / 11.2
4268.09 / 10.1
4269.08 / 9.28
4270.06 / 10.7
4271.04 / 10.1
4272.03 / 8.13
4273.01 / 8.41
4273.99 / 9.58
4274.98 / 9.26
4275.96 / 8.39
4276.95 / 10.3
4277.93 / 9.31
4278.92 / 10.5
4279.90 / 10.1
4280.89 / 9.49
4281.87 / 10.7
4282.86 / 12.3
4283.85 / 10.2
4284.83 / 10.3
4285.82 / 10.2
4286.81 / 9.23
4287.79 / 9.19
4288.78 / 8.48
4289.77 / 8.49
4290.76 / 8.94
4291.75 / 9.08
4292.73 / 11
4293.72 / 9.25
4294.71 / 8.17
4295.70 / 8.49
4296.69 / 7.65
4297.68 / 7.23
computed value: 0.3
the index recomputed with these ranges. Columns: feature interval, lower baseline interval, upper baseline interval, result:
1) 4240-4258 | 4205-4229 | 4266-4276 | -0.5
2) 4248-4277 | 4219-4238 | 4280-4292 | -1.3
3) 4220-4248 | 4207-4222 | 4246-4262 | 0.5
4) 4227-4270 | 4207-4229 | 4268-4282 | -2.1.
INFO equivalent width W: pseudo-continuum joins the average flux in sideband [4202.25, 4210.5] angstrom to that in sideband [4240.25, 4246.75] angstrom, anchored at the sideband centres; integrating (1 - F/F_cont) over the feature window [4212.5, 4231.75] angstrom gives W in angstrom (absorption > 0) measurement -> 1.0 angstrom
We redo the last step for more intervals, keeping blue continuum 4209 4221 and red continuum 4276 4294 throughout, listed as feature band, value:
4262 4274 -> -0.6 angstrom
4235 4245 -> -0.7 angstrom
